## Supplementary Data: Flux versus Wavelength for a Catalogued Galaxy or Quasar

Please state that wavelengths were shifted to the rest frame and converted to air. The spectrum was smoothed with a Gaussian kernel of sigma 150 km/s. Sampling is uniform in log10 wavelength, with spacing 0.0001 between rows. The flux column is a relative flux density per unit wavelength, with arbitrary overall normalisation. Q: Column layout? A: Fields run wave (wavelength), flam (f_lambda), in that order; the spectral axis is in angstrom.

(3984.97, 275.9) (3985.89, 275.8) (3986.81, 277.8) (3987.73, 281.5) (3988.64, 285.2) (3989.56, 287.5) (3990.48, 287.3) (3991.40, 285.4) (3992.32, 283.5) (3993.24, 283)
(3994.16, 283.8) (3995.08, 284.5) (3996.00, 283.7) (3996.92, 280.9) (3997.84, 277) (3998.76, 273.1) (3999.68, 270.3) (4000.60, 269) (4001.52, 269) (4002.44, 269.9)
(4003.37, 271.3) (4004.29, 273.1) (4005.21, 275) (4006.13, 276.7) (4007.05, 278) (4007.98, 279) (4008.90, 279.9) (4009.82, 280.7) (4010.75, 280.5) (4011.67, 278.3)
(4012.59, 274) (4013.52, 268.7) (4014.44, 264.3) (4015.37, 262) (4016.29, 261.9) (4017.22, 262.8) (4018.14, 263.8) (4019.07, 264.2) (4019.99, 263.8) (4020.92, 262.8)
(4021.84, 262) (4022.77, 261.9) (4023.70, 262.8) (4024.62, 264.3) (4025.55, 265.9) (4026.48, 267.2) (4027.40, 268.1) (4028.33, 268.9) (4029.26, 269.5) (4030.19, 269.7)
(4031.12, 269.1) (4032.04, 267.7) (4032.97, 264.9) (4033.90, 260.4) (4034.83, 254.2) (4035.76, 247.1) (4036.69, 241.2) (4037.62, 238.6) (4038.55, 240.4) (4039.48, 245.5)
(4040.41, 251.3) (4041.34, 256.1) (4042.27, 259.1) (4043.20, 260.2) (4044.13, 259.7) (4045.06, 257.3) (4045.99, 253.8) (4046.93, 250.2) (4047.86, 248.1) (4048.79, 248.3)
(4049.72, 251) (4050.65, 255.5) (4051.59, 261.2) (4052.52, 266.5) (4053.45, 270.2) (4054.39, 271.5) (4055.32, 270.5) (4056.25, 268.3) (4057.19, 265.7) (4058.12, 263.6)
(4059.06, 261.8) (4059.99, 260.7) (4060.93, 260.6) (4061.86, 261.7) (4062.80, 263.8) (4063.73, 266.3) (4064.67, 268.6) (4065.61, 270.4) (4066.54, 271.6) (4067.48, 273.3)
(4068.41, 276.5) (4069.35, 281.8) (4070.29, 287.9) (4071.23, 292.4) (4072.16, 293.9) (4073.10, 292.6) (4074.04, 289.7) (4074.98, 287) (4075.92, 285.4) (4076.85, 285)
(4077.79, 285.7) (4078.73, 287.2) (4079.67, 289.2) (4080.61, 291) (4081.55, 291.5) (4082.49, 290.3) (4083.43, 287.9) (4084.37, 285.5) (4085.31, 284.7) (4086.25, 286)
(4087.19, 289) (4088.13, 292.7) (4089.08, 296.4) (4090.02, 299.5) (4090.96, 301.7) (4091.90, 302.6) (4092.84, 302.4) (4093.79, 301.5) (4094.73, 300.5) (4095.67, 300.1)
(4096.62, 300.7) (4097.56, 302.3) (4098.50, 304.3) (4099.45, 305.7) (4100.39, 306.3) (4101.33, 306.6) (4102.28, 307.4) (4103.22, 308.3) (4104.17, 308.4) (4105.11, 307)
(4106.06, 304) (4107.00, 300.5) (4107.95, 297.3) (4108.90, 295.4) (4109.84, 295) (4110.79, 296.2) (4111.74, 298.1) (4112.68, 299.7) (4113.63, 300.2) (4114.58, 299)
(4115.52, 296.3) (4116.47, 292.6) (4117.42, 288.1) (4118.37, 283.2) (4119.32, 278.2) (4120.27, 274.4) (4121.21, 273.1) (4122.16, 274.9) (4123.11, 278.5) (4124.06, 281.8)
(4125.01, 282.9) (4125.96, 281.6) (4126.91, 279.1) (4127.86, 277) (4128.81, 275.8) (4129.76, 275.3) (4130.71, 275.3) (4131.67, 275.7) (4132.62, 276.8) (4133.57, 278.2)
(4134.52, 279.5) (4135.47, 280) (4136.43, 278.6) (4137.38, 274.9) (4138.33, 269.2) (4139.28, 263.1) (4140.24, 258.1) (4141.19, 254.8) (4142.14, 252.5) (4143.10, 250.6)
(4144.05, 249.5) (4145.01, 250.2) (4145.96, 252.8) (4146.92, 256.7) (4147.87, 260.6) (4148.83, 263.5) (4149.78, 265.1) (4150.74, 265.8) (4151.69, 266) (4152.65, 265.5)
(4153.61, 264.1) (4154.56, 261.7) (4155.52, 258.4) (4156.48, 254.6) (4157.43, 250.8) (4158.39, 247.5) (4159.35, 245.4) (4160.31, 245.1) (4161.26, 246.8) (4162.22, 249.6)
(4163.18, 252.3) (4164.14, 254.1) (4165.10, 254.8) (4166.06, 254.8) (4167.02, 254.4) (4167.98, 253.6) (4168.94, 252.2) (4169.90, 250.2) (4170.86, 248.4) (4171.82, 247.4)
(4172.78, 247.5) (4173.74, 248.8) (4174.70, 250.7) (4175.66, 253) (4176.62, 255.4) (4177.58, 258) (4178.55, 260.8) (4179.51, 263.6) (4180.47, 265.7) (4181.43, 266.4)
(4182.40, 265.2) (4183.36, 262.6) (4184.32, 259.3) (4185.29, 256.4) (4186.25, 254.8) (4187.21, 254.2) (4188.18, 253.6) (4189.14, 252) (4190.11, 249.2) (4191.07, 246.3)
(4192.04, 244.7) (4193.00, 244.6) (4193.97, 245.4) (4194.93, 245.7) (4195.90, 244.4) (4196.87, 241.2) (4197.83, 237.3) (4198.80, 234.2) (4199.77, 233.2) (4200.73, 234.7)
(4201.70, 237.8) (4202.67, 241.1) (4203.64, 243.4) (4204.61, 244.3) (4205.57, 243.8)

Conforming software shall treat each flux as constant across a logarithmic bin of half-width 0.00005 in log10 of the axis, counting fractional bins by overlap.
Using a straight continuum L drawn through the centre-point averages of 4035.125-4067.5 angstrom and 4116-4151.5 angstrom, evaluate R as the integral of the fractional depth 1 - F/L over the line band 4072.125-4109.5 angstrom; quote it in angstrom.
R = -4.5 angstrom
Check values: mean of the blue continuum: 259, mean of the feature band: 296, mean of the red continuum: 271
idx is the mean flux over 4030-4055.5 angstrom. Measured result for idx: 257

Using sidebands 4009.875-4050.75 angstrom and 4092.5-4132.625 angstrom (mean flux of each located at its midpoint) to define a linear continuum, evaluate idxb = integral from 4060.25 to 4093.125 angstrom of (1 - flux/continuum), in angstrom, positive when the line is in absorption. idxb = -0.7 angstrom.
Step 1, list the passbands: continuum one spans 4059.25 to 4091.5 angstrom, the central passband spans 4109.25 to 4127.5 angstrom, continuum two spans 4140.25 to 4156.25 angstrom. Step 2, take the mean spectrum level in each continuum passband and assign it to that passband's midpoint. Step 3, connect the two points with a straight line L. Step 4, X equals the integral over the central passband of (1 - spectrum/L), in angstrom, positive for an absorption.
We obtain -1.2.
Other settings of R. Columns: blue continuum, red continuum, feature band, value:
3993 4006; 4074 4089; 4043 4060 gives 1.41 angstrom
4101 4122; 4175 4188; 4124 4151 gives 1.33 angstrom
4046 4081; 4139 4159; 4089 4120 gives -4.02 angstrom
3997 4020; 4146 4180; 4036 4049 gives 0.84 angstrom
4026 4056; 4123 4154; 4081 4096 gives -1.78 angstrom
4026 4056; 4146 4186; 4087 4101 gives -2.35 angstrom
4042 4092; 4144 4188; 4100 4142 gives -3.32 angstrom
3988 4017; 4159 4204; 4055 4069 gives 0.04 angstrom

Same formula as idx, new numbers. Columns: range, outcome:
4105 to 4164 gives 273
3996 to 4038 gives 268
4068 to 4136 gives 291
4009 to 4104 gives 275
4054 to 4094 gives 282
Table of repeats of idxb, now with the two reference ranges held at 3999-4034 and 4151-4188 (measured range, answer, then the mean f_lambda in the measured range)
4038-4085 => -0.94 angstrom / 270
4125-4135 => -0.73 angstrom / 278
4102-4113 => -1.71 angstrom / 301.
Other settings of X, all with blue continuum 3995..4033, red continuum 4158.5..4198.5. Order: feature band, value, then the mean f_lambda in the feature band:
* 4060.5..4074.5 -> -0.66 angstrom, 277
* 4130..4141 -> -0.70 angstrom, 273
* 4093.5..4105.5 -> -2.01 angstrom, 305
